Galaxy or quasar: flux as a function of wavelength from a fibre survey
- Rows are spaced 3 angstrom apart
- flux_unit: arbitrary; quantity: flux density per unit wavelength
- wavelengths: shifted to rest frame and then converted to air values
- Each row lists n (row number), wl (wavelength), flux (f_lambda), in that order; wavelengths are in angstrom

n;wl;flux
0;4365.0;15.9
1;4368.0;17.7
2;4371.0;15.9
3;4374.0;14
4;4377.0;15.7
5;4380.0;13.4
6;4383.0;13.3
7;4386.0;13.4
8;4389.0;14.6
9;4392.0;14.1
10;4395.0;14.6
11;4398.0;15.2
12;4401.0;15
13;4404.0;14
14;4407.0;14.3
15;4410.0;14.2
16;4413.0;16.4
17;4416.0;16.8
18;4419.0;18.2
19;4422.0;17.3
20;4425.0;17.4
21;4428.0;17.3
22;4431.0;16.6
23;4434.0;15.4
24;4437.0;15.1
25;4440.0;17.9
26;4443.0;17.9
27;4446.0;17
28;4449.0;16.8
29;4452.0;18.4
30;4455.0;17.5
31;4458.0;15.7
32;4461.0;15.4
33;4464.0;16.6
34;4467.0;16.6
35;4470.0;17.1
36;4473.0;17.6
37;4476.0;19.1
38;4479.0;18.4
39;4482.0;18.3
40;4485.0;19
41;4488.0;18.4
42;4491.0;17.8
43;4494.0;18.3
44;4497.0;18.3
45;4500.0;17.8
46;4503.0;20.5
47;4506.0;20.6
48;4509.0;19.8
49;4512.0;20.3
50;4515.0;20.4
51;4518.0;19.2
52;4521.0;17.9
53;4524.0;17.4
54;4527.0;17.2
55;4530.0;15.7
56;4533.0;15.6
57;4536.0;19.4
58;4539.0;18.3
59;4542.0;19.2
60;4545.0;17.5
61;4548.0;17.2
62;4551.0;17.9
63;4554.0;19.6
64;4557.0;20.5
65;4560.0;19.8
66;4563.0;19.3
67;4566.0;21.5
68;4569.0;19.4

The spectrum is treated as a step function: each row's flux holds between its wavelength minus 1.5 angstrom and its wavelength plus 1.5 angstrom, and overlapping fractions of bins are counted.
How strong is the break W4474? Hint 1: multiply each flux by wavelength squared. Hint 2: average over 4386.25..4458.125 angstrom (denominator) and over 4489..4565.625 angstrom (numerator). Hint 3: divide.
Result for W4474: 1.21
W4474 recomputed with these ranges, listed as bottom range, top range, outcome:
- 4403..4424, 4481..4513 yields 1.24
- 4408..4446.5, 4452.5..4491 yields 1.07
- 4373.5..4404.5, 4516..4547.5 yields 1.32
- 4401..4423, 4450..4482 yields 1.12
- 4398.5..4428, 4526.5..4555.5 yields 1.18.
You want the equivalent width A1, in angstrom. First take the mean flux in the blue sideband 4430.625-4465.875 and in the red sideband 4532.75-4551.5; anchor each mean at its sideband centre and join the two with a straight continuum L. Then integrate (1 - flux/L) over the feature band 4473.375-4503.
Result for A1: -2.1 angstrom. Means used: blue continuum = 16.7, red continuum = 18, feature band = 18.5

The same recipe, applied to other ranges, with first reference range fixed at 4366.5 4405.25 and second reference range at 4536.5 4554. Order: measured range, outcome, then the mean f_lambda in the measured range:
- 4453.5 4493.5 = -2.1 angstrom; 17.5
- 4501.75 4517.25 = -2.5 angstrom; 20.3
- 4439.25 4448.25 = -0.9 angstrom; 17.5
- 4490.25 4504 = -1.1 angstrom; 18.5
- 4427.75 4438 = -0.2 angstrom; 16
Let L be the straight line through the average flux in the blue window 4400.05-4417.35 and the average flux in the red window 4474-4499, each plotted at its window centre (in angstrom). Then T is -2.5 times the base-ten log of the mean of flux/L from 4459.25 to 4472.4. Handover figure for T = 0.07 mag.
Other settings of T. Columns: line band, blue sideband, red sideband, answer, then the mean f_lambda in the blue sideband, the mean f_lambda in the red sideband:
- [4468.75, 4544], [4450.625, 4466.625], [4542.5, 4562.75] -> -0.04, 16.7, 18.8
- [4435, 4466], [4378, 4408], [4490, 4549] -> -0.04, 14.2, 18.4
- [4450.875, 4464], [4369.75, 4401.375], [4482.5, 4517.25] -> 0.05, 14.4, 19.2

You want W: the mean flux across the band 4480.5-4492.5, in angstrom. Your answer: 18.4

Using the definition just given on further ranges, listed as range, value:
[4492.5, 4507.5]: 19.1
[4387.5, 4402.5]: 14.7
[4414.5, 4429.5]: 17.4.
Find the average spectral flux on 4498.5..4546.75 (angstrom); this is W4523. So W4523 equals 18.5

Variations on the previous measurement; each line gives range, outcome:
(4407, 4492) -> 17.1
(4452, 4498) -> 17.6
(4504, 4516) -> 20.3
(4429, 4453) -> 16.9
